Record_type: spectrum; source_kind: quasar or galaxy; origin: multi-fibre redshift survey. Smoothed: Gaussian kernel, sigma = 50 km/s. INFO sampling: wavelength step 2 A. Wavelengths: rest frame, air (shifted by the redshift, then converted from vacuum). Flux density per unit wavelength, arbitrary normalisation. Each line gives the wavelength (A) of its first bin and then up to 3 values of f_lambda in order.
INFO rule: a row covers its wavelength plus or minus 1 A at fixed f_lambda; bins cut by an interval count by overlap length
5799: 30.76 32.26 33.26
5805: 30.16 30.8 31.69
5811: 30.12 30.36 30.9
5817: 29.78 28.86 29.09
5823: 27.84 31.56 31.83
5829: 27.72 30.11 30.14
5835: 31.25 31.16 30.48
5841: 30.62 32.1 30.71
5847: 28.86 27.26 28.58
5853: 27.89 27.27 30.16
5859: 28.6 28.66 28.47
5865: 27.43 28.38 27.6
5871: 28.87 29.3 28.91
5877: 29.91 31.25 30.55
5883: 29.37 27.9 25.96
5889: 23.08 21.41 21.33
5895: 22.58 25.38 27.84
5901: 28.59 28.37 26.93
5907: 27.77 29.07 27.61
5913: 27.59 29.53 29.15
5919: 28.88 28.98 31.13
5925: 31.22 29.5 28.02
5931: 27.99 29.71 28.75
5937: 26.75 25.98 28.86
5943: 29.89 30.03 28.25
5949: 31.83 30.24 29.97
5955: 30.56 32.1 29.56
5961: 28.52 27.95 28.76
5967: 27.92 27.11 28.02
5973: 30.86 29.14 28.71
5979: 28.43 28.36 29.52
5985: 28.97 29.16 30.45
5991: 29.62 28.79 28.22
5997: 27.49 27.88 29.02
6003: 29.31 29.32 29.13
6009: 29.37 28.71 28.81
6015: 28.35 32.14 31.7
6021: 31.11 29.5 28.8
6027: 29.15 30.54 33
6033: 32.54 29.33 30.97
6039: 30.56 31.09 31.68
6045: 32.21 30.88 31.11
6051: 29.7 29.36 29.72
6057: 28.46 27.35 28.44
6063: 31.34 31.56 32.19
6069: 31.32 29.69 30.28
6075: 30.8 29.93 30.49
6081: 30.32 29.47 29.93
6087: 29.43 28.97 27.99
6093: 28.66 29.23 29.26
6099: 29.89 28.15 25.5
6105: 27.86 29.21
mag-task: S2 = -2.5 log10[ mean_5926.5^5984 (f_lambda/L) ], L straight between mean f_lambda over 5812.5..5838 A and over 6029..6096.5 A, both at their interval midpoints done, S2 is 0.04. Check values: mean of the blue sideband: 30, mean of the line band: 29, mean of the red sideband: 30.2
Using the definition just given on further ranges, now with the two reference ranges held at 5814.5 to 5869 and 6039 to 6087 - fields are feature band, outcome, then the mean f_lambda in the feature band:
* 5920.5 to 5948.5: 0.030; 29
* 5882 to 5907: 0.150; 25.8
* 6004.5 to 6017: 0.033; 29.2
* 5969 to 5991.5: 0.032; 29.1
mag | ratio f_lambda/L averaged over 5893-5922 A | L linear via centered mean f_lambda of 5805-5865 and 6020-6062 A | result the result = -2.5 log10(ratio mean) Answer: 0.09 mag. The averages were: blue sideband 29.7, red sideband 30.3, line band 27.5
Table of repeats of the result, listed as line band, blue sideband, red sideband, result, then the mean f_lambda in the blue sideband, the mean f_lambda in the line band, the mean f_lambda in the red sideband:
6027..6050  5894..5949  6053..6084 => -0.05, 28.4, 31.2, 30.1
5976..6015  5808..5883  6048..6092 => 0.03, 29.6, 28.9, 29.9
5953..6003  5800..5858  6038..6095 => 0.04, 30.1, 29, 30.1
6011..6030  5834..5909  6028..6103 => -0.01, 28.1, 29.9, 30.1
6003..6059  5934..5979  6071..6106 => -0.04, 29.1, 30.2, 29.2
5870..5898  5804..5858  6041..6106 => 0.12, 29.9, 26.8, 29.7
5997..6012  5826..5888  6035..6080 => 0.05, 29.3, 28.9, 30.4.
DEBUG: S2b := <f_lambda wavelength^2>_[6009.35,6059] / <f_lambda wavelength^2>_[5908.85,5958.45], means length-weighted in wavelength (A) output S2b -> 1.07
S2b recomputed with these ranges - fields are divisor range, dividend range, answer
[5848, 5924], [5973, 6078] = 1.13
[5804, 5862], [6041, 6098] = 1.09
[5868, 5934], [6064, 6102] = 1.14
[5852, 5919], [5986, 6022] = 1.10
